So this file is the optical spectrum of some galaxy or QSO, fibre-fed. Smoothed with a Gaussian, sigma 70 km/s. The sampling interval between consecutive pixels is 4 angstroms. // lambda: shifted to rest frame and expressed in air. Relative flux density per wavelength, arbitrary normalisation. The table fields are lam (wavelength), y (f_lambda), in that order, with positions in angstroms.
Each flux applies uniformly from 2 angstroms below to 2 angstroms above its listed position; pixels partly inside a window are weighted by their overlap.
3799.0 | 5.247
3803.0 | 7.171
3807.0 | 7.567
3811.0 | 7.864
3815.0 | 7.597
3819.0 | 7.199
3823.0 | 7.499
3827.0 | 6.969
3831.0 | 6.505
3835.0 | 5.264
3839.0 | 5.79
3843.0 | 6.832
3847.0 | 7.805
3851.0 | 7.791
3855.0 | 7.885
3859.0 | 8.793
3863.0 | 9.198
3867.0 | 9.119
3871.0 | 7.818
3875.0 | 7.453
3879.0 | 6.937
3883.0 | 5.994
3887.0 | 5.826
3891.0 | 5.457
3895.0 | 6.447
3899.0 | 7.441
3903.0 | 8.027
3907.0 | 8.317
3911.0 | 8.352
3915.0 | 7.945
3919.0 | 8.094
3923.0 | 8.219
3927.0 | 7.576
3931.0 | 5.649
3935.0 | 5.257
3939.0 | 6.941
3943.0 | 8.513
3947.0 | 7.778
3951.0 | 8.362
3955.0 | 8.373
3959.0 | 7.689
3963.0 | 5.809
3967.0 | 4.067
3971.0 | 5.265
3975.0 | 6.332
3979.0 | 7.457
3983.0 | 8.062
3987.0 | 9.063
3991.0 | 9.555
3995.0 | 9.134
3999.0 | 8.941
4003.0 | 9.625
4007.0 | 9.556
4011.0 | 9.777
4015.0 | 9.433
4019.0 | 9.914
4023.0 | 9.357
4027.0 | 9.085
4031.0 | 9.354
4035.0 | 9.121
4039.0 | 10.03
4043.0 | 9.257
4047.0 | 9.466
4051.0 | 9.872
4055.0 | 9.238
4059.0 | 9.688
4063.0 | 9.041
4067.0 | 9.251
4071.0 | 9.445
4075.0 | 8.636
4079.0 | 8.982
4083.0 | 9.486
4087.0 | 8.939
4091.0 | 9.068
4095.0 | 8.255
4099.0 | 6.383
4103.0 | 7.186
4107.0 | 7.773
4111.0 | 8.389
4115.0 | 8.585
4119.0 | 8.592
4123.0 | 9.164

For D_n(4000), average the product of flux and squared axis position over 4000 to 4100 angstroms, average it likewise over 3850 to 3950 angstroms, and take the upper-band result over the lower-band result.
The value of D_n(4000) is 1.33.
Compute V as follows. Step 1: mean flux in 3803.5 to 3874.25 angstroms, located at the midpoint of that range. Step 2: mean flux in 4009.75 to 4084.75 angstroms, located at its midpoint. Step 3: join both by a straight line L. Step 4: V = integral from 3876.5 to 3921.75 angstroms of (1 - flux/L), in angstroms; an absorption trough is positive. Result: 4.9 angstroms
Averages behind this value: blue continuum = 7.49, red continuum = 9.39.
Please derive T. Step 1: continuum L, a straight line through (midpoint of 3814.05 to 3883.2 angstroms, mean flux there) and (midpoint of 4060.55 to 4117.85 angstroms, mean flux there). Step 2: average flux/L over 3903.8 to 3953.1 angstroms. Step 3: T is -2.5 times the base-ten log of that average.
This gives 0.02 mag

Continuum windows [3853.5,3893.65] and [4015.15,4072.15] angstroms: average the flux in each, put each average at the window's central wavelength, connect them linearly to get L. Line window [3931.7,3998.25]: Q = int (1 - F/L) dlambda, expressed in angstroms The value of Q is 9.1 angstroms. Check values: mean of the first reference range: 7.43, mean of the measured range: 7.35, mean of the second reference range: 9.44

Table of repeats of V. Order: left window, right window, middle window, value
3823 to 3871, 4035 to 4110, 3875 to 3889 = 2.3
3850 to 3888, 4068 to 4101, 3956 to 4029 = 0.4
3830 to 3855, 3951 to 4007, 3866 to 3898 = 1.0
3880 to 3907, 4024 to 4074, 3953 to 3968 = 2.3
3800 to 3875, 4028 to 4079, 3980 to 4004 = -0.4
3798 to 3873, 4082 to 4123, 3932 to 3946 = 1.6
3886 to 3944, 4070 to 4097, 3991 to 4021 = -4.9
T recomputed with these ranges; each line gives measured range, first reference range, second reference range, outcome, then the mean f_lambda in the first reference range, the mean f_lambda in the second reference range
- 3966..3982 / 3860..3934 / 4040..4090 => 0.346 mag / 7.43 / 9.29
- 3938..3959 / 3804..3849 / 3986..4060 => 0.066 mag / 6.99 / 9.45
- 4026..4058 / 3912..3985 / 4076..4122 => -0.197 mag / 7.09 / 8.36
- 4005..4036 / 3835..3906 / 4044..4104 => -0.120 mag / 7.29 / 8.9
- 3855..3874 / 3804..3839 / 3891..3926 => -0.168 mag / 6.99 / 7.71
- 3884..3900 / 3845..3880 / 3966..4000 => 0.275 mag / 8.12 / 7.6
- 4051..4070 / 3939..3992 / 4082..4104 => -0.173 mag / 7.35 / 8.21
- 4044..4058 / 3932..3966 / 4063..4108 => -0.163 mag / 7.19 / 8.53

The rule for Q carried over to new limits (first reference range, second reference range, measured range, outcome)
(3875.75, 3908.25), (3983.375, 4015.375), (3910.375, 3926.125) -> -1.5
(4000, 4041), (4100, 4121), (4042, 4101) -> -2.2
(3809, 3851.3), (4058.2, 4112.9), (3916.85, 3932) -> 0.1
